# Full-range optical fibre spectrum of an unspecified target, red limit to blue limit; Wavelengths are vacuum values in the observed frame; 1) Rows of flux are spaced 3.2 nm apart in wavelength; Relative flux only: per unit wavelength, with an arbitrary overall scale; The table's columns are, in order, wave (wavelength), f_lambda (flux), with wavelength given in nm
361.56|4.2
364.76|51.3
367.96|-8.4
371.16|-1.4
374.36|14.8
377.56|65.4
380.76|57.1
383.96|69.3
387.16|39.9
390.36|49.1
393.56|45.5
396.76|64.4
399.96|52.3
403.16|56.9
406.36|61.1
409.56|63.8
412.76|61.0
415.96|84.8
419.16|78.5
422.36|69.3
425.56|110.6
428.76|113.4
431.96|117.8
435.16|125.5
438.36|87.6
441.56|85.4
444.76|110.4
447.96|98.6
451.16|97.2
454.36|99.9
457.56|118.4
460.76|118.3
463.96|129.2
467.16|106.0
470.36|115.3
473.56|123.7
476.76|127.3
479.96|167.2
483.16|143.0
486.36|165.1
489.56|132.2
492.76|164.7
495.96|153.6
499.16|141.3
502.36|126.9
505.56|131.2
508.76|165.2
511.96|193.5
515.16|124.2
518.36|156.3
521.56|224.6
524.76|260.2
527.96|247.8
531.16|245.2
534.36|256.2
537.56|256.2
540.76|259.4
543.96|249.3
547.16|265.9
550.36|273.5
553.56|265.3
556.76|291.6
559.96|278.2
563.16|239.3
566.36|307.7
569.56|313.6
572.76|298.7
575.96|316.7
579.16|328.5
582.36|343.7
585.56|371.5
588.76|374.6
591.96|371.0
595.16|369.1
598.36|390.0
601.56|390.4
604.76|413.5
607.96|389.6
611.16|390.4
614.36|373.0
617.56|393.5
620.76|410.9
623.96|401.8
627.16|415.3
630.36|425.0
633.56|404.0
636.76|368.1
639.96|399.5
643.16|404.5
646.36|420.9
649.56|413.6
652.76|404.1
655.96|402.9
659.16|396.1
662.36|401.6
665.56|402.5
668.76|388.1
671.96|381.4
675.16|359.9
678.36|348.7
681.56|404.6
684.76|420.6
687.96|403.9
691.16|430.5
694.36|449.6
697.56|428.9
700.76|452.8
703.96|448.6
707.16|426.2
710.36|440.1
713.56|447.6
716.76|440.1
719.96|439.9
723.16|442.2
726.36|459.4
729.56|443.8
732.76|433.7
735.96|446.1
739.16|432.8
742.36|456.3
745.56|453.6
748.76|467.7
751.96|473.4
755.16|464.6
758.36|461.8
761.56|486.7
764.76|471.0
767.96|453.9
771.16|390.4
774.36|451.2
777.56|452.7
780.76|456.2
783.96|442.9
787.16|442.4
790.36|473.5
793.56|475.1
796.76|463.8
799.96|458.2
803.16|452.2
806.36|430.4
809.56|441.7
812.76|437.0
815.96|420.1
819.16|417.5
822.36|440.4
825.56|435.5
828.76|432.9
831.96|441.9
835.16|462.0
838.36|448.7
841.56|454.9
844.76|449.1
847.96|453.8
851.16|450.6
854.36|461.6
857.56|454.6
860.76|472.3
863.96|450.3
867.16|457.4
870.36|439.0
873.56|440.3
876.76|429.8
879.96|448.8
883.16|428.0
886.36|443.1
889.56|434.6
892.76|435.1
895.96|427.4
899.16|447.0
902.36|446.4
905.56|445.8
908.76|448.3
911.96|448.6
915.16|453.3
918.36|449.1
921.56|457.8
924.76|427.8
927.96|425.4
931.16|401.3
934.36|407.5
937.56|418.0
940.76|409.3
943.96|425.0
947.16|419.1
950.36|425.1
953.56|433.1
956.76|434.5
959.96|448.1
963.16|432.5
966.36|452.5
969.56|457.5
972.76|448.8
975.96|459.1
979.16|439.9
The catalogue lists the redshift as 0.308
